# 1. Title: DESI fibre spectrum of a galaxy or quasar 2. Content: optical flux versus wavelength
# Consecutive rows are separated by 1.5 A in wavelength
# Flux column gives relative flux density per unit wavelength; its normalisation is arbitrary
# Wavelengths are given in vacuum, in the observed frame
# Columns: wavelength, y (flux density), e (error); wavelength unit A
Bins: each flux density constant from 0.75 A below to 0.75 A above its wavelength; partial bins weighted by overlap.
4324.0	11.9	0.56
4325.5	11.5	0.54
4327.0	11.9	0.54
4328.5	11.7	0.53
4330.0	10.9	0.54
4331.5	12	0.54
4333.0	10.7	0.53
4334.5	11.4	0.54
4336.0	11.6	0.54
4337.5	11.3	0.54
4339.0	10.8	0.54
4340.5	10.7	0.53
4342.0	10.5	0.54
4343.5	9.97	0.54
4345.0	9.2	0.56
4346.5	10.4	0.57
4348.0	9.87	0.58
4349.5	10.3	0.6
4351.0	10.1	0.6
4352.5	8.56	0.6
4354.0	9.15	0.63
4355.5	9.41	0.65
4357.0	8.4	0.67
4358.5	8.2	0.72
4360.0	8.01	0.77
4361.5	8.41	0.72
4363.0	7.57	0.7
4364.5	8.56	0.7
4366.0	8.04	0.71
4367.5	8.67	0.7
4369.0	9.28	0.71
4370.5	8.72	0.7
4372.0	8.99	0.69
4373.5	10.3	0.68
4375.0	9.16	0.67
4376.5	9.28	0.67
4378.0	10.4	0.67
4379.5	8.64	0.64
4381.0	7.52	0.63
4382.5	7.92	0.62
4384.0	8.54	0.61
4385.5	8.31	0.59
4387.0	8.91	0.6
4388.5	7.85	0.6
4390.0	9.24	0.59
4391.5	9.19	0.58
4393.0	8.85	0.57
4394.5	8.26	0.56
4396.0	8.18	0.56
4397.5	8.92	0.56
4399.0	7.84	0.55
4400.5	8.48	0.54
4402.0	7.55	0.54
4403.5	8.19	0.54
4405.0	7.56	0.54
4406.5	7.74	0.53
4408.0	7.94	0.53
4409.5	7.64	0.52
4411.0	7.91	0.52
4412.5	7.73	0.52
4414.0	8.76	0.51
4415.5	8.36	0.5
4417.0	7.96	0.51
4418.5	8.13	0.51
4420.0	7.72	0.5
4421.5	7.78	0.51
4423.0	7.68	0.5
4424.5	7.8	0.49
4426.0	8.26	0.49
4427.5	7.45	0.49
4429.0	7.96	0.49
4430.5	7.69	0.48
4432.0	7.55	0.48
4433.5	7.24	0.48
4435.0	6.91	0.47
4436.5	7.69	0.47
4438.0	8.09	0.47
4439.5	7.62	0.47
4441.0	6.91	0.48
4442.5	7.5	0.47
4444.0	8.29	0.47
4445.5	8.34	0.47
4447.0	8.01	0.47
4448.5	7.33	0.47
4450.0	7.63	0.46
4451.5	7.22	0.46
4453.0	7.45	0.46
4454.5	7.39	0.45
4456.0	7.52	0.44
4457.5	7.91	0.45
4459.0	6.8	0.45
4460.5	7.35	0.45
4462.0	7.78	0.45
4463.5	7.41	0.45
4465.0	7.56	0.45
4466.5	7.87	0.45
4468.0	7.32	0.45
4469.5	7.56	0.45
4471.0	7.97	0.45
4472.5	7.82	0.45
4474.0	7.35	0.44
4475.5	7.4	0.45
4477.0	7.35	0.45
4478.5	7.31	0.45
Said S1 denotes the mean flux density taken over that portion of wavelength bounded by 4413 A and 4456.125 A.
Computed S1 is 7.74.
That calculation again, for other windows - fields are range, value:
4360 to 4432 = 8.33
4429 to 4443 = 7.49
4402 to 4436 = 7.81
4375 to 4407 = 8.47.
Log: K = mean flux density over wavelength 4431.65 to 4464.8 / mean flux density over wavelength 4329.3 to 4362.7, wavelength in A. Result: 0.76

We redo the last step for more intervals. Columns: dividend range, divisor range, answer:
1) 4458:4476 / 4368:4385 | 0.84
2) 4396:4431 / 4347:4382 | 0.89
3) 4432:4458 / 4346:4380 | 0.84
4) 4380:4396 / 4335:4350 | 0.81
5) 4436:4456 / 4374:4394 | 0.87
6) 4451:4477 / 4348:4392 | 0.85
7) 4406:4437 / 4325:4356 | 0.74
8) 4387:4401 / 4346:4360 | 0.92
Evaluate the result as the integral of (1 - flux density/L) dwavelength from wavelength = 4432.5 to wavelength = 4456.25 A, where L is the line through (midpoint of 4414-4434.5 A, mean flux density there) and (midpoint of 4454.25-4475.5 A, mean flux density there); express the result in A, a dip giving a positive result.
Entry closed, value 0.4 A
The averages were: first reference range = 7.84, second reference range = 7.54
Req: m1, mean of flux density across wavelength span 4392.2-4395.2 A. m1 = 8.57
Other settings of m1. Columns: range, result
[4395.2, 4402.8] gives 8.19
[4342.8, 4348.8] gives 9.86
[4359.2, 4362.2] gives 8.21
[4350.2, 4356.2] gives 9.31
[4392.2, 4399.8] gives 8.42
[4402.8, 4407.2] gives 7.83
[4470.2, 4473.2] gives 7.89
